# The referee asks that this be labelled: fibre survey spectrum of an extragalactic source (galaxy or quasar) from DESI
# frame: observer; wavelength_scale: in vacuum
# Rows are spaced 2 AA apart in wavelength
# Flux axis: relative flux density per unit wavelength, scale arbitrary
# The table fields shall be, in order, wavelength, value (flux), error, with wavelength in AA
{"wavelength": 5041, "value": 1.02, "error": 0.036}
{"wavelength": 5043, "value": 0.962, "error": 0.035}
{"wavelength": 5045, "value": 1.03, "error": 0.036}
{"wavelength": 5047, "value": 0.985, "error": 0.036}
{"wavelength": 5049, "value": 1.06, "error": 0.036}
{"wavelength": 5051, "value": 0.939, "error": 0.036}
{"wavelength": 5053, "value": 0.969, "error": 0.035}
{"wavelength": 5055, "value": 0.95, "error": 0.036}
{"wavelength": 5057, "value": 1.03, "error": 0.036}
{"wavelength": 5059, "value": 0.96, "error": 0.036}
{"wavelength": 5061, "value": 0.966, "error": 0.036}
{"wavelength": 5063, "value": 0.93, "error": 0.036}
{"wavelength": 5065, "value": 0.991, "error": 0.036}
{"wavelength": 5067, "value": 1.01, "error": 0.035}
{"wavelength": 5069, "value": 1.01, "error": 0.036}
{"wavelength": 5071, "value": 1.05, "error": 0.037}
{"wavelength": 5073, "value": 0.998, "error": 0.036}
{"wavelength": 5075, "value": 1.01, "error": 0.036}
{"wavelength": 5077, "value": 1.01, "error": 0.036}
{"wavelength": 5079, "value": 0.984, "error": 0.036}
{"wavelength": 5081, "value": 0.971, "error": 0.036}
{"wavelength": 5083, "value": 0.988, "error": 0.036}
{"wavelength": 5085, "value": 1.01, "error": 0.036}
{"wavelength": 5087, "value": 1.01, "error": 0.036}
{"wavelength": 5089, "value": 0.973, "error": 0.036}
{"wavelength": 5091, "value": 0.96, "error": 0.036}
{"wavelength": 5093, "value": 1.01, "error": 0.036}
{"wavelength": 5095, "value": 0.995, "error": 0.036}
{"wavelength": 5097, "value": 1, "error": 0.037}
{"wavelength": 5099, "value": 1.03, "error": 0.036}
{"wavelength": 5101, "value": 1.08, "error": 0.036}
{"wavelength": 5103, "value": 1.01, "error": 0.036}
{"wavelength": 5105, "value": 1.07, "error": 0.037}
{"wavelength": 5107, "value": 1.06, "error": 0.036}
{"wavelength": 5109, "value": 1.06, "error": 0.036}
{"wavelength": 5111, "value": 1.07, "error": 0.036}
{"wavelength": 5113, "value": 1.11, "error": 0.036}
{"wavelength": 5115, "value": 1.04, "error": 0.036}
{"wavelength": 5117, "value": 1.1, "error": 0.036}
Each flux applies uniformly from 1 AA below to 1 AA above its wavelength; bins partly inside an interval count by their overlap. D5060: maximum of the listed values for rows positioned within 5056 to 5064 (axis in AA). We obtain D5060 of 1.03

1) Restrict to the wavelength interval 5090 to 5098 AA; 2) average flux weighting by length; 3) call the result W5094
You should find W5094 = 0.991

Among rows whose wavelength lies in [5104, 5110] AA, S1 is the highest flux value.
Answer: 1.07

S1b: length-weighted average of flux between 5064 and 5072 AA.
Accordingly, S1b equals 1.02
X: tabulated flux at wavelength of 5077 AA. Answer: 1.01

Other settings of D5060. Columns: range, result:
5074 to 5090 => 1.01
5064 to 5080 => 1.05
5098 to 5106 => 1.08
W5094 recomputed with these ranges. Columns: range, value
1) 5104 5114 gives 1.07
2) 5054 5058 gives 0.99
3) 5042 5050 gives 1.01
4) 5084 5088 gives 1.01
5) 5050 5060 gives 0.97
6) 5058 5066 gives 0.962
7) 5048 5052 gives 1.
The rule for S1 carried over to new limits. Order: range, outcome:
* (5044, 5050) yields 1.06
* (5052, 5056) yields 0.969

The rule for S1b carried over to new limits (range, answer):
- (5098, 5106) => 1.05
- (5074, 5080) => 1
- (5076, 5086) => 0.993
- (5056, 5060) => 0.995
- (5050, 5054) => 0.954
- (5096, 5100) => 1.02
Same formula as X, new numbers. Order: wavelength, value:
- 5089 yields 0.973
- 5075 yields 1.01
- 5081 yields 0.971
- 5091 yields 0.96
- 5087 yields 1.01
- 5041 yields 1.02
